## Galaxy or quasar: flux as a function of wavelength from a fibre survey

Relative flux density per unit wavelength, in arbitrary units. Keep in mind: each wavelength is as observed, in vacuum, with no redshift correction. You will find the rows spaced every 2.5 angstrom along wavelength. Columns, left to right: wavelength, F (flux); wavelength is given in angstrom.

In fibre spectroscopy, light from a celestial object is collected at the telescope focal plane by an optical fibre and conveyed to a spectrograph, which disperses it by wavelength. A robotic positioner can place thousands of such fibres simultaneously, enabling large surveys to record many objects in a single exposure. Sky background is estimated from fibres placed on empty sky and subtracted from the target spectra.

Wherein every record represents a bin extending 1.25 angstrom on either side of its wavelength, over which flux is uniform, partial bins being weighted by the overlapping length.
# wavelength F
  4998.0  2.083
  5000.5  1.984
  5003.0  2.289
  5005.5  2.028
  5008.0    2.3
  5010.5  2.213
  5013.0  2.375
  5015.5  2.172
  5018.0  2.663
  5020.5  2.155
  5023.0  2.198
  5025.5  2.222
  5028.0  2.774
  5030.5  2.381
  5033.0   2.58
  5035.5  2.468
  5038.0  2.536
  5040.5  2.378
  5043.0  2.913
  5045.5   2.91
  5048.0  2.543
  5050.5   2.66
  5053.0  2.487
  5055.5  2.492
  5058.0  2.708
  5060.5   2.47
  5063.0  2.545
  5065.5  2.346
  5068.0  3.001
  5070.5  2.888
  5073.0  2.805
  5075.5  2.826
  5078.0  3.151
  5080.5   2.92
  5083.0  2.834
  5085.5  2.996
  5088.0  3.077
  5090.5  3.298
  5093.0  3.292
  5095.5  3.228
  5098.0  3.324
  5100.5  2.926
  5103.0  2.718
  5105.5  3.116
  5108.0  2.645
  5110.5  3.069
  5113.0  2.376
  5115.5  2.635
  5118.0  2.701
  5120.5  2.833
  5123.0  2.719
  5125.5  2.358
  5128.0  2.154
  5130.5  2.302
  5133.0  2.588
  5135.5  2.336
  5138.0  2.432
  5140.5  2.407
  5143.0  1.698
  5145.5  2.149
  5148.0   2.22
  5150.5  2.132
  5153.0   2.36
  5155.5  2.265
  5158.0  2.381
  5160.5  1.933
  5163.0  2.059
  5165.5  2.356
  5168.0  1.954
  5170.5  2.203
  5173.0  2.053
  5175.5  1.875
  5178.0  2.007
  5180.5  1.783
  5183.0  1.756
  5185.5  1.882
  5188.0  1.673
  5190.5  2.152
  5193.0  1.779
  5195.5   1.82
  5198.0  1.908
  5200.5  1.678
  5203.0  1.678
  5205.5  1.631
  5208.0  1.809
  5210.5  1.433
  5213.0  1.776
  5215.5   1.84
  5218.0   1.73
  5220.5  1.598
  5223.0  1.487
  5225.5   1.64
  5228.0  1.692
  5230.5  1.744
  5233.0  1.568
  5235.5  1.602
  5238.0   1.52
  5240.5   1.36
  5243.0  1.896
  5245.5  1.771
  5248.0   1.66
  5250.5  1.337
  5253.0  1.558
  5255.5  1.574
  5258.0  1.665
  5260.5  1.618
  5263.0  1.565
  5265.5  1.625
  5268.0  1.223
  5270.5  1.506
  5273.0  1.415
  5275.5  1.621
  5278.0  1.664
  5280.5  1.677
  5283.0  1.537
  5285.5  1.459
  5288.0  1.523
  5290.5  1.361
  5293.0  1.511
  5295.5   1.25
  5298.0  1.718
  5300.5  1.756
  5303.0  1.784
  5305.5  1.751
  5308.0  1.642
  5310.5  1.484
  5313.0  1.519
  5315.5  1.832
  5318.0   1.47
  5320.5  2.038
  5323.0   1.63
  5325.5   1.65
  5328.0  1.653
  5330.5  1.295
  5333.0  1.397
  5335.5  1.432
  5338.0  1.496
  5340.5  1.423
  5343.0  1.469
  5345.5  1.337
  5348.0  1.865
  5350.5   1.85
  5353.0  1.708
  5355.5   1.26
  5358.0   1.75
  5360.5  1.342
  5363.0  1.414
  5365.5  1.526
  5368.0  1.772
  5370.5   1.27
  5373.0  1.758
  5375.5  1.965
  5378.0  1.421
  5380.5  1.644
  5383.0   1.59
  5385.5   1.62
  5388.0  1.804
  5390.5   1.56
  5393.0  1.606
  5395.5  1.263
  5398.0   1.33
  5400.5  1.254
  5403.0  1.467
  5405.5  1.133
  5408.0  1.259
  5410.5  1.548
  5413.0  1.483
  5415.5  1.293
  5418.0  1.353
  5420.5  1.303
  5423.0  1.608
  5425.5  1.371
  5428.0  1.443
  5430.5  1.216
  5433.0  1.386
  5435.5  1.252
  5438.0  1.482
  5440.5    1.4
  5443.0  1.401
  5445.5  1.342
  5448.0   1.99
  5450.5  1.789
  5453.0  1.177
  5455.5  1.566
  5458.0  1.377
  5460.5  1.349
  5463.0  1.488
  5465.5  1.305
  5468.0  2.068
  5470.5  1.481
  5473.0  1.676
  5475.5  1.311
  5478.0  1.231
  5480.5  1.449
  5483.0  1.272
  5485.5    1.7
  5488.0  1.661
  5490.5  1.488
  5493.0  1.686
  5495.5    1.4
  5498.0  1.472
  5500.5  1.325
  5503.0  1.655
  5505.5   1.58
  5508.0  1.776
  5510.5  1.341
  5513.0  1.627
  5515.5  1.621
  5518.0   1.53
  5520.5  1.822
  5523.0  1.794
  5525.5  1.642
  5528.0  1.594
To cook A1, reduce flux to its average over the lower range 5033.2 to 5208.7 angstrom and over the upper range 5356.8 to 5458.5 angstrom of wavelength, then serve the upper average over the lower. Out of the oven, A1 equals 0.61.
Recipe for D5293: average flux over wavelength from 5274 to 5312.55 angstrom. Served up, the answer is 1.58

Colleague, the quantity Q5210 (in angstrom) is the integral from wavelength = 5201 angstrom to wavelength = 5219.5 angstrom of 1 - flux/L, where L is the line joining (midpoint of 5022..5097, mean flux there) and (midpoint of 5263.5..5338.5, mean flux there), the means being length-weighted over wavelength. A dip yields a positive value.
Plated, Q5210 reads 2.83 angstrom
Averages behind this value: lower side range 2.73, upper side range 1.56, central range 1.7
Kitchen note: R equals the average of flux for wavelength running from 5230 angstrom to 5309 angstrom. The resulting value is 1.58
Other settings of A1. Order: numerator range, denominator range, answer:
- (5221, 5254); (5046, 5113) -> 0.56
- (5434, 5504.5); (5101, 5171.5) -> 0.62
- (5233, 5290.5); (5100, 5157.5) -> 0.63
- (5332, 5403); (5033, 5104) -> 0.55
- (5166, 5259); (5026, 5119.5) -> 0.63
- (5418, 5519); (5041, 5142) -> 0.54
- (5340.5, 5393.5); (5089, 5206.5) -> 0.69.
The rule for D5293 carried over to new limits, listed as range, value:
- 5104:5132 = 2.63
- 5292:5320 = 1.62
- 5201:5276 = 1.61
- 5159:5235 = 1.82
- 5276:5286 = 1.6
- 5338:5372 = 1.54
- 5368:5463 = 1.47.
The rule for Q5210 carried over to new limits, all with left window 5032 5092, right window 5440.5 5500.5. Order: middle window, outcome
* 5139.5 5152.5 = 1.9 angstrom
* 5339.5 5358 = 2.9 angstrom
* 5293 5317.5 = 4.6 angstrom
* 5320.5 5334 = 2.5 angstrom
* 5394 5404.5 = 2.4 angstrom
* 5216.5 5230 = 3.7 angstrom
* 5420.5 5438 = 2.7 angstrom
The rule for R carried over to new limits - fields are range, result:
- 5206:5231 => 1.67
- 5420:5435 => 1.39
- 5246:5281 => 1.55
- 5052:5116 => 2.86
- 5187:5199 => 1.87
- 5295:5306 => 1.67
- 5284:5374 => 1.57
